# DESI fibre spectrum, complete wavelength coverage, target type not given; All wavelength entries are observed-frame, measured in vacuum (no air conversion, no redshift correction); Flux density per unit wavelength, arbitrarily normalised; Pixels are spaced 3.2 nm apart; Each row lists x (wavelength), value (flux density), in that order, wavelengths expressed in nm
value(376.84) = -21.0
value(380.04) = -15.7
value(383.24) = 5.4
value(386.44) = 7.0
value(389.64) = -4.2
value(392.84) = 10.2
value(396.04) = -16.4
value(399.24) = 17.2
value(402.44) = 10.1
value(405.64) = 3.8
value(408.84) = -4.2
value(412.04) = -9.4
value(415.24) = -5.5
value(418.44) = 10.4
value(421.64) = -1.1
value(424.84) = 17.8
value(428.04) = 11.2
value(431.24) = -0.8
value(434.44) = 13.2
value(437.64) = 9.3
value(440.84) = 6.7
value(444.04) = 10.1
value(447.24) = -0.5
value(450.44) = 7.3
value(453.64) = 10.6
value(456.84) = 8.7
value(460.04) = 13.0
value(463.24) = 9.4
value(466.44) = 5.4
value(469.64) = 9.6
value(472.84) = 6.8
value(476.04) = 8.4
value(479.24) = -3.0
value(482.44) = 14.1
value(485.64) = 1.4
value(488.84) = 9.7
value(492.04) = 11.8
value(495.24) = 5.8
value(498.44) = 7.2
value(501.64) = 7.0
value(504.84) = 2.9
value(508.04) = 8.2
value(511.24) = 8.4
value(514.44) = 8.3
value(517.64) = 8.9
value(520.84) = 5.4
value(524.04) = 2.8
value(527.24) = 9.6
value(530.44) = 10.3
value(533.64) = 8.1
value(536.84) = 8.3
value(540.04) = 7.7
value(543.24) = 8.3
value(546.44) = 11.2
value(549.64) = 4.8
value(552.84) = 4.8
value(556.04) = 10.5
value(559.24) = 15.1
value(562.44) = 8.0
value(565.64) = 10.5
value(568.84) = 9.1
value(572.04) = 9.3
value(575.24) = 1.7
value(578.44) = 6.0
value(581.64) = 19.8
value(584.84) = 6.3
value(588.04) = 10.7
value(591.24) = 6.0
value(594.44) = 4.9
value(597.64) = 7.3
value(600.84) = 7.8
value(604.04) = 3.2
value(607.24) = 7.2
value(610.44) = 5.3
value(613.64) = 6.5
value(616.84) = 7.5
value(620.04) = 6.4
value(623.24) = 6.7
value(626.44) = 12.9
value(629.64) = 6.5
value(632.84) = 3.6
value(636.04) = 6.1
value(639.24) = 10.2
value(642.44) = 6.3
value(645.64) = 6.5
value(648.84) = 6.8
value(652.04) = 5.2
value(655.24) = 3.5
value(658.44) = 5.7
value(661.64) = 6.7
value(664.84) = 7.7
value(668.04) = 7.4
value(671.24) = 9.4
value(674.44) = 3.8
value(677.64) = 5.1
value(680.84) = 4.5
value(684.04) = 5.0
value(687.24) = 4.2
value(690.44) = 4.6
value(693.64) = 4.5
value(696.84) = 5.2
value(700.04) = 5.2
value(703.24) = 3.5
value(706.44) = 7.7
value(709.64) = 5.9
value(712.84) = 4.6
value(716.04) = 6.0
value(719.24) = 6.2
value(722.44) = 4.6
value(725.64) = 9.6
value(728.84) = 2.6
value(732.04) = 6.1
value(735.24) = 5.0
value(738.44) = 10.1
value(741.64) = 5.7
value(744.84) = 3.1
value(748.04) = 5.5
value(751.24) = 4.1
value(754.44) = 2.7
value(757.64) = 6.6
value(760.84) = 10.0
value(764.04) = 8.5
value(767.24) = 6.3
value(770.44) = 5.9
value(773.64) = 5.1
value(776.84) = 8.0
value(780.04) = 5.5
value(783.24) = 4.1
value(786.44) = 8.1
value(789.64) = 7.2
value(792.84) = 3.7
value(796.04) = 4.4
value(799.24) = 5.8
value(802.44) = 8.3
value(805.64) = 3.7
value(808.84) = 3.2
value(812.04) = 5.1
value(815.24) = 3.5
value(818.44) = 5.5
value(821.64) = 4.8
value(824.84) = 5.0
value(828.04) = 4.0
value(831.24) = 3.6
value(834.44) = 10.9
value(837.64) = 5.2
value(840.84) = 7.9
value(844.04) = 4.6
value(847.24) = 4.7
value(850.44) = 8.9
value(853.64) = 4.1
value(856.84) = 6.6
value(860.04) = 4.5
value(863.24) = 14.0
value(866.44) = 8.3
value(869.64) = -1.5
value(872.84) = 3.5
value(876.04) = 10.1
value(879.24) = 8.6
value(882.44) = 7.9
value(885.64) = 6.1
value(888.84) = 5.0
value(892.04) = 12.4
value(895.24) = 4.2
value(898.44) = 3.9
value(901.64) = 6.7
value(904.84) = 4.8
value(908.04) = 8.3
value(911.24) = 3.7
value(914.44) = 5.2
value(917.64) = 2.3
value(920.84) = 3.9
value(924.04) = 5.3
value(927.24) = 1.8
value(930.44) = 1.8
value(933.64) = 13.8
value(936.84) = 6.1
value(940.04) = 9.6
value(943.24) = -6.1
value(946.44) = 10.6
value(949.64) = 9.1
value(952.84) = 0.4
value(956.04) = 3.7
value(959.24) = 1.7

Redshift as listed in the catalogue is 0.13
